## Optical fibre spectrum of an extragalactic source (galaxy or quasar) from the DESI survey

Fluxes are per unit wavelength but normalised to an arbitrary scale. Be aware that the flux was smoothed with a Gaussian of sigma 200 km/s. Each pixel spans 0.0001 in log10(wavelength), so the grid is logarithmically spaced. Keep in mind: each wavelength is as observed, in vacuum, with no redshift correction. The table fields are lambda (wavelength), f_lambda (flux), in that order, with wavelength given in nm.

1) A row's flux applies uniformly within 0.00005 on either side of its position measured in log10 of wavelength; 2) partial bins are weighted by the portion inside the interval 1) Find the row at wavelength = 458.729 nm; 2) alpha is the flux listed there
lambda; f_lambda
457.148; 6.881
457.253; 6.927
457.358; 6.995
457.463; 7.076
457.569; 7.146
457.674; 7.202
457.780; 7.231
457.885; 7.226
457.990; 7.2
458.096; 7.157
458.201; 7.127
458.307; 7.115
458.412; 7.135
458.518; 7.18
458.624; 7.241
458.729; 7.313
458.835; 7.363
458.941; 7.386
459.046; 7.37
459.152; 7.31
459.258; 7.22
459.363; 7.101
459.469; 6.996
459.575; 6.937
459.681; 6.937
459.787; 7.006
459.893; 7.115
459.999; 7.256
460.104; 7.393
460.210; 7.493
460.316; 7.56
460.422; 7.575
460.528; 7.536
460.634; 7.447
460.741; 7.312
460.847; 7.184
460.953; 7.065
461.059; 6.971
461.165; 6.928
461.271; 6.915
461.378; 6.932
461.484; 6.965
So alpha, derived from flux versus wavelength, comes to 7.313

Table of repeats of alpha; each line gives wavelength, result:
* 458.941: 7.386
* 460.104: 7.393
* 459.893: 7.115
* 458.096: 7.157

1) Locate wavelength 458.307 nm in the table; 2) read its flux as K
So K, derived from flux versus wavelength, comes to 7.115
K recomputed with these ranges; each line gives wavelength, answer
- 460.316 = 7.56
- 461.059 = 6.971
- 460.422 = 7.575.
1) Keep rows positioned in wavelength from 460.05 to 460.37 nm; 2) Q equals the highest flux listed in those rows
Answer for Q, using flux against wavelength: 7.56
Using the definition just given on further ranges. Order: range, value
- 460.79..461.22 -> 7.184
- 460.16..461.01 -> 7.575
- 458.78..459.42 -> 7.386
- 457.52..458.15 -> 7.231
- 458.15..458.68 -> 7.241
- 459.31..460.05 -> 7.256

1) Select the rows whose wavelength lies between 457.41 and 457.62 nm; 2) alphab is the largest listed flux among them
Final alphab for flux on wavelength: 7.146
